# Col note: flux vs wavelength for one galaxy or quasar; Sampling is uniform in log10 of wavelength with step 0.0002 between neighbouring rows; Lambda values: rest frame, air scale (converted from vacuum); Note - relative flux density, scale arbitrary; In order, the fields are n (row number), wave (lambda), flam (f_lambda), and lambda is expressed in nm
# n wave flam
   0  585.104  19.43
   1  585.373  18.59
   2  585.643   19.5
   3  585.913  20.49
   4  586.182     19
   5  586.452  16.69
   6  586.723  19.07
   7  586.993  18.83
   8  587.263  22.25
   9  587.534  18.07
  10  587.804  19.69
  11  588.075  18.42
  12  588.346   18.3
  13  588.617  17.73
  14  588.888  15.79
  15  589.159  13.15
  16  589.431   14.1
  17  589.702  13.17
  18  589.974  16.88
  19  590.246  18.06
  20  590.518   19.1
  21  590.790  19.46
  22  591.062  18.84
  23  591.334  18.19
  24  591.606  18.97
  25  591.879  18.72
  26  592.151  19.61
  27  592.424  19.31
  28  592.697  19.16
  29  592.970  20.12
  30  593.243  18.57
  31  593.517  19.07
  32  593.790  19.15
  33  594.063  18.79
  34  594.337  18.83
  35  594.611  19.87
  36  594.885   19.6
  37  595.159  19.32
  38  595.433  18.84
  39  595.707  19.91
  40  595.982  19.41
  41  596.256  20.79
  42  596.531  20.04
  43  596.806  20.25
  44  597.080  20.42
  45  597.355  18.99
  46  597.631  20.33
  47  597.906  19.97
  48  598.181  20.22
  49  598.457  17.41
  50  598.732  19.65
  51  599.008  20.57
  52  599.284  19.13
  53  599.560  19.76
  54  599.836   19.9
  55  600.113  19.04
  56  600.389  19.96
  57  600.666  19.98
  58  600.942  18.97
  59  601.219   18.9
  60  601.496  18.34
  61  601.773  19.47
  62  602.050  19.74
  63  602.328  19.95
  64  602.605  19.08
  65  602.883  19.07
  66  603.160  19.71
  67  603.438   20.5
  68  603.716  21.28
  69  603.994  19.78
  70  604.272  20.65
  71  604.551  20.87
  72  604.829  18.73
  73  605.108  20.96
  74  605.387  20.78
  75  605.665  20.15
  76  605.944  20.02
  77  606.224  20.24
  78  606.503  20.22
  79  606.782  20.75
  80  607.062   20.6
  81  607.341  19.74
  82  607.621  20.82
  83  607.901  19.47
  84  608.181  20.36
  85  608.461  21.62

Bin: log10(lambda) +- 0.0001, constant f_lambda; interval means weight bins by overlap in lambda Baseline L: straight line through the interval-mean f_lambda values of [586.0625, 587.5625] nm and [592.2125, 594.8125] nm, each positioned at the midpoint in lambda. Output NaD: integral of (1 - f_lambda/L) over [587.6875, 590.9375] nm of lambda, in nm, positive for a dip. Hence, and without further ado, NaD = 0.362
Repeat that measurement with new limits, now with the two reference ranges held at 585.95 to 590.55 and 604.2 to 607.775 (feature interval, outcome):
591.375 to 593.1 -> -0.10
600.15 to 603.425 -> 0.04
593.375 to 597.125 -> -0.18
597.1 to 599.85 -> -0.06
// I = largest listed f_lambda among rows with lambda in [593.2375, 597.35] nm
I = 20.79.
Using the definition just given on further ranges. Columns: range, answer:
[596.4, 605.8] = 21.28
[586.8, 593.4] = 22.25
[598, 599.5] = 20.57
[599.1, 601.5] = 19.98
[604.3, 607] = 20.96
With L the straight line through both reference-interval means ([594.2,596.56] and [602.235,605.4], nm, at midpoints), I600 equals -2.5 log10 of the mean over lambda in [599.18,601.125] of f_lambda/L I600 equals 0.02 mag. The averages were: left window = 19.6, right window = 20.1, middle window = 19.5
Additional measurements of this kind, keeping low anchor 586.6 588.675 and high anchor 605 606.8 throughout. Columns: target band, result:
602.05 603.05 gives 0.04 mag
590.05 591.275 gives 0.03 mag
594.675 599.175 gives 0.00 mag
